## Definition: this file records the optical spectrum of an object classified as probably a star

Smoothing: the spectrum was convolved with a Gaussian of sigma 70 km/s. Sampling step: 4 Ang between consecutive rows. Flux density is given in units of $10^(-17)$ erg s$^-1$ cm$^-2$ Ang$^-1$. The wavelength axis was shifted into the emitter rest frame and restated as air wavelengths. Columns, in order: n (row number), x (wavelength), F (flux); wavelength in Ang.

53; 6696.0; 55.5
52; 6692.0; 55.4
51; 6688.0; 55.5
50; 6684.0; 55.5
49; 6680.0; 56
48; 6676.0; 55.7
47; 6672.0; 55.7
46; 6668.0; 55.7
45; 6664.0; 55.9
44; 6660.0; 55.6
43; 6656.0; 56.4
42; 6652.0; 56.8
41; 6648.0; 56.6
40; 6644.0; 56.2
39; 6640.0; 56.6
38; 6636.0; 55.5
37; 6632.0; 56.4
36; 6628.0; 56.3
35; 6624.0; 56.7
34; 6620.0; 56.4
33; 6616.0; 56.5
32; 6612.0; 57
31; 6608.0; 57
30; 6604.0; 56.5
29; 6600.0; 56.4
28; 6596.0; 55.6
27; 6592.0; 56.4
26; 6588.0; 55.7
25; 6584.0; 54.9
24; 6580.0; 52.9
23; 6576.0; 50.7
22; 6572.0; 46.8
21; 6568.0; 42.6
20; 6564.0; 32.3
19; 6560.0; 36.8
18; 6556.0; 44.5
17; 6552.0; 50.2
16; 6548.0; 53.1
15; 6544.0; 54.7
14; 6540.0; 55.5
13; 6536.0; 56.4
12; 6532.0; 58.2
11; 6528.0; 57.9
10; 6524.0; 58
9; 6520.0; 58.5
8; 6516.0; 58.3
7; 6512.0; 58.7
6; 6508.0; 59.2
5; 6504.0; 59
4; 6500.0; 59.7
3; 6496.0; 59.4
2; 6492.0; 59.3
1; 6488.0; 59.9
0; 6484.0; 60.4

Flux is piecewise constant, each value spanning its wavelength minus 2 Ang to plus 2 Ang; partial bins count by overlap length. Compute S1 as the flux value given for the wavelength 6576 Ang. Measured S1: 50.7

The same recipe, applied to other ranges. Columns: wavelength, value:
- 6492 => 59.3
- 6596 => 55.6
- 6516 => 58.3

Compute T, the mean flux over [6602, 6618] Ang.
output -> 56.8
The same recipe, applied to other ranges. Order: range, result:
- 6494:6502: 59.5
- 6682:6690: 55.5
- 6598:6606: 56.5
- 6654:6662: 56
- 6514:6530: 58.2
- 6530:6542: 56.7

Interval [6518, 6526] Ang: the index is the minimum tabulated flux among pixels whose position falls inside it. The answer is 58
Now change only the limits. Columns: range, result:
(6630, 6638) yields 55.5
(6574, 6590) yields 50.7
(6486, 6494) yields 59.3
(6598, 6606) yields 56.4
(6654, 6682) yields 55.6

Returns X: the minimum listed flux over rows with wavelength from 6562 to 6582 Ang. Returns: 32.3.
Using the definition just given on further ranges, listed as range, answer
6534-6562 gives 36.8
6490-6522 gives 58.3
